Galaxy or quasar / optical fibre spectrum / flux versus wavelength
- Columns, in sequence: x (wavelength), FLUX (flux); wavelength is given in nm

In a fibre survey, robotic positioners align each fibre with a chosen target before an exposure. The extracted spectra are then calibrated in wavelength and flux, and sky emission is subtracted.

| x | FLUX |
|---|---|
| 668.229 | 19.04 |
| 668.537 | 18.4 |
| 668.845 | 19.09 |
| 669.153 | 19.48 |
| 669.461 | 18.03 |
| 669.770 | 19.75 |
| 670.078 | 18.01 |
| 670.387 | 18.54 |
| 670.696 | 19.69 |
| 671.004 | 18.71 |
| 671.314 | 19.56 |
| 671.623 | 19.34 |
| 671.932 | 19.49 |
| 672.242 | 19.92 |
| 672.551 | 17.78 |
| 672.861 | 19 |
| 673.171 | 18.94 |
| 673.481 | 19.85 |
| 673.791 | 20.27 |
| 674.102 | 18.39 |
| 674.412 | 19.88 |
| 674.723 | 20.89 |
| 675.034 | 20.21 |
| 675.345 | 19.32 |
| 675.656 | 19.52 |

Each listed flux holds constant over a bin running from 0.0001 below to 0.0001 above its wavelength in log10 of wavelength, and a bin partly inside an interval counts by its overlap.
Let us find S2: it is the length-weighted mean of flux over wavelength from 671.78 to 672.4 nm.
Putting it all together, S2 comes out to 19.7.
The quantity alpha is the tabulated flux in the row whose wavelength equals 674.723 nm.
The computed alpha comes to 20.89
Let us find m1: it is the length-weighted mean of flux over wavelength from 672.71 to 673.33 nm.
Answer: 19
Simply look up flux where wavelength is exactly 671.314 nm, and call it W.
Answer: 19.56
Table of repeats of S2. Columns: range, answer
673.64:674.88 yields 19.8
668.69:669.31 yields 19.3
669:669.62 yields 18.7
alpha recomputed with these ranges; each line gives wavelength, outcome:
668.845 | 19.09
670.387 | 18.54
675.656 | 19.52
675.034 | 20.21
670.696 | 19.69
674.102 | 18.39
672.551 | 17.78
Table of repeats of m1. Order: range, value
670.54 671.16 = 19.2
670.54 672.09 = 19.4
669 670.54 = 18.8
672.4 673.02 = 18.4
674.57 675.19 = 20.5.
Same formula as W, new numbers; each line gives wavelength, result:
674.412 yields 19.88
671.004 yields 18.71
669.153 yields 19.48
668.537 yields 18.4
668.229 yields 19.04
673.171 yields 18.94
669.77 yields 19.75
